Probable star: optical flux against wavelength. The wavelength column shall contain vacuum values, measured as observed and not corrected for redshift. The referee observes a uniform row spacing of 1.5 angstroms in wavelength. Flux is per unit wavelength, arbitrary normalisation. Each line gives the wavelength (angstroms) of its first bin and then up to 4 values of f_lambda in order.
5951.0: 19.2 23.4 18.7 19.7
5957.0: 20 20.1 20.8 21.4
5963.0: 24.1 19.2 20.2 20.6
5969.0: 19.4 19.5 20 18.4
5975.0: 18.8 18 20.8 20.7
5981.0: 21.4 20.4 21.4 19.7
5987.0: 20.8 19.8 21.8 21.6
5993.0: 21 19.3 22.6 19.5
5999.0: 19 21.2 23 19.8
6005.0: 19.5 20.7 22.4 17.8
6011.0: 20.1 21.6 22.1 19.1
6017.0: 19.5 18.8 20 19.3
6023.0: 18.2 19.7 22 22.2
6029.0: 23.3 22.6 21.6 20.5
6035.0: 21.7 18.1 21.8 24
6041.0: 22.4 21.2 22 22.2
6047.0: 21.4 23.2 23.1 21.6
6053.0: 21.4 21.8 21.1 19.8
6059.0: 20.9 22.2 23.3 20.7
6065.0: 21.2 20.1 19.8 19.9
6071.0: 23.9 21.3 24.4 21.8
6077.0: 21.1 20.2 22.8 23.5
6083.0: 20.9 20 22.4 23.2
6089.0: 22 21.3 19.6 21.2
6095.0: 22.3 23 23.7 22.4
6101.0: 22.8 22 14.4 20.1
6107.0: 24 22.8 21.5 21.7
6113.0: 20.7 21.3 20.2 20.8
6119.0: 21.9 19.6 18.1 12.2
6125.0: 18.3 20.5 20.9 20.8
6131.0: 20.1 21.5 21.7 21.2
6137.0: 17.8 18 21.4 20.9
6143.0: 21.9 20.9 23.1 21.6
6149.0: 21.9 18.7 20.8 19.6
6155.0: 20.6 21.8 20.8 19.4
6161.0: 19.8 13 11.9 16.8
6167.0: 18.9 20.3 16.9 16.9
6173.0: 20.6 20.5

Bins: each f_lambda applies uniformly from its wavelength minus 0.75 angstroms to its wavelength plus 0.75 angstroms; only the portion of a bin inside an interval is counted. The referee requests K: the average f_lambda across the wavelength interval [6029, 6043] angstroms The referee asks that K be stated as 21.6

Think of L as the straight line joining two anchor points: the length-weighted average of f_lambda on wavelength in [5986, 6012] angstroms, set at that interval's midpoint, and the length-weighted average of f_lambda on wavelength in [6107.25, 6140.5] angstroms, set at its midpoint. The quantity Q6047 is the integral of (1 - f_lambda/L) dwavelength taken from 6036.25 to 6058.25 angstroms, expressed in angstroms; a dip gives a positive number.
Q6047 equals -1.4 angstroms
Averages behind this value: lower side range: 20.6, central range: 21.8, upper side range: 20.2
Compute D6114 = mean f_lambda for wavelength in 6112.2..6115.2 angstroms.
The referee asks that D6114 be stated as 21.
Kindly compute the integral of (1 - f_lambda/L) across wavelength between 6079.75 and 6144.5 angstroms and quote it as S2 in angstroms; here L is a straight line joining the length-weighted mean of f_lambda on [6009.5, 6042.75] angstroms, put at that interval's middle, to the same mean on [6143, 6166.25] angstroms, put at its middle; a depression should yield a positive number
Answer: -3.0 angstroms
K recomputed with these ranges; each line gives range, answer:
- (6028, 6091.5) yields 21.7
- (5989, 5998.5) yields 20.9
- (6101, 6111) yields 21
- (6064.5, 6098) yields 21.7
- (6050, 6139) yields 21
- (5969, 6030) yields 20.4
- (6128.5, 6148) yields 20.8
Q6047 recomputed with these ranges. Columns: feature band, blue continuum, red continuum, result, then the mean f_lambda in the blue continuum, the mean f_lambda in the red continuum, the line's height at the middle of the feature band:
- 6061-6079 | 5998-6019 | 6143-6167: -1.4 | 20.3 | 19.4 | 20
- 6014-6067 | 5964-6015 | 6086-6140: -1.9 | 20.4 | 20.7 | 20.5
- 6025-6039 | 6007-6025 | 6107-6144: -1.1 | 19.9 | 20.3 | 20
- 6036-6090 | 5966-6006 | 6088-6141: -3.2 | 20.3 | 20.6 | 20.5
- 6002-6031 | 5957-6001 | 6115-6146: -0.3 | 20.4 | 20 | 20.3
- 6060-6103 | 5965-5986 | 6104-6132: -3.7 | 19.9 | 20.2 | 20.1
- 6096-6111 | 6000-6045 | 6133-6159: -0.6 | 20.9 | 20.7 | 20.8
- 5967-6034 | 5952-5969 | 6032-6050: 2.4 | 20.6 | 21.7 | 21.2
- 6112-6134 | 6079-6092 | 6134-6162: 1.2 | 21.8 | 20.5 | 21.1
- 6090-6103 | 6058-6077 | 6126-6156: -0.5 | 21.6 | 20.7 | 21.2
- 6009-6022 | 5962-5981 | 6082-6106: 0.4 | 20.1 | 21.4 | 20.5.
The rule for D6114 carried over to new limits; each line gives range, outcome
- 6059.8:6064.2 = 22.1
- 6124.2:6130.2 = 20.1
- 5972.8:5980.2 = 19.3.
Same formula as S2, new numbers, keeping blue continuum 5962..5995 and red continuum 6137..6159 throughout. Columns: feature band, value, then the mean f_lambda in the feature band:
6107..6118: -0.4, 21.5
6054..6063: -0.4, 21.5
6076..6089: -0.8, 21.8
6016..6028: 0.3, 19.9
